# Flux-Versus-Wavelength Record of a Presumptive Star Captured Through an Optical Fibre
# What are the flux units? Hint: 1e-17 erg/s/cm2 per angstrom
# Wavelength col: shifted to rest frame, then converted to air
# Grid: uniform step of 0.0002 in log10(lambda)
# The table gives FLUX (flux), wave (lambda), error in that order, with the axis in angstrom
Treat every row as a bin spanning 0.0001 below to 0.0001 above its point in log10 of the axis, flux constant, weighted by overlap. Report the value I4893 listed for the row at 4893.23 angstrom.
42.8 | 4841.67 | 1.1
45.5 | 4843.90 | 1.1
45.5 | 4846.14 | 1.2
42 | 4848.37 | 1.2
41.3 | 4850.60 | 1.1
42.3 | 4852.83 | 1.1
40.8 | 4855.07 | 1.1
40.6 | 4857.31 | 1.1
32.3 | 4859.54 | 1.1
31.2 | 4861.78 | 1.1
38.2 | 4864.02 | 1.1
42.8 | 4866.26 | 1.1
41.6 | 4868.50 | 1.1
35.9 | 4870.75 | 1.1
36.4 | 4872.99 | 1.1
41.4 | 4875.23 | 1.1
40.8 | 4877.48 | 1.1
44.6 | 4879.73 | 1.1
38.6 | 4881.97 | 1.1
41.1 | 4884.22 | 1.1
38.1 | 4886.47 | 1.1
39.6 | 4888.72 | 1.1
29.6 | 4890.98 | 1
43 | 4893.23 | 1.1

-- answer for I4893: 43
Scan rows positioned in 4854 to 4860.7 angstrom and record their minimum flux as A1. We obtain 32.3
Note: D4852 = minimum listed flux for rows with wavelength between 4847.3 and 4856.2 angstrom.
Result 40.8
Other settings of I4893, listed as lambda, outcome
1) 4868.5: 41.6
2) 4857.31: 40.6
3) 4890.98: 29.6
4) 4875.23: 41.4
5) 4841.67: 42.8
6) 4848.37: 42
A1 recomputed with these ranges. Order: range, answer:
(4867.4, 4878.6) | 35.9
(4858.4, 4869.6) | 31.2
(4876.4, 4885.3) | 38.6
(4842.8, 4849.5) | 42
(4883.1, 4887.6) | 38.1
